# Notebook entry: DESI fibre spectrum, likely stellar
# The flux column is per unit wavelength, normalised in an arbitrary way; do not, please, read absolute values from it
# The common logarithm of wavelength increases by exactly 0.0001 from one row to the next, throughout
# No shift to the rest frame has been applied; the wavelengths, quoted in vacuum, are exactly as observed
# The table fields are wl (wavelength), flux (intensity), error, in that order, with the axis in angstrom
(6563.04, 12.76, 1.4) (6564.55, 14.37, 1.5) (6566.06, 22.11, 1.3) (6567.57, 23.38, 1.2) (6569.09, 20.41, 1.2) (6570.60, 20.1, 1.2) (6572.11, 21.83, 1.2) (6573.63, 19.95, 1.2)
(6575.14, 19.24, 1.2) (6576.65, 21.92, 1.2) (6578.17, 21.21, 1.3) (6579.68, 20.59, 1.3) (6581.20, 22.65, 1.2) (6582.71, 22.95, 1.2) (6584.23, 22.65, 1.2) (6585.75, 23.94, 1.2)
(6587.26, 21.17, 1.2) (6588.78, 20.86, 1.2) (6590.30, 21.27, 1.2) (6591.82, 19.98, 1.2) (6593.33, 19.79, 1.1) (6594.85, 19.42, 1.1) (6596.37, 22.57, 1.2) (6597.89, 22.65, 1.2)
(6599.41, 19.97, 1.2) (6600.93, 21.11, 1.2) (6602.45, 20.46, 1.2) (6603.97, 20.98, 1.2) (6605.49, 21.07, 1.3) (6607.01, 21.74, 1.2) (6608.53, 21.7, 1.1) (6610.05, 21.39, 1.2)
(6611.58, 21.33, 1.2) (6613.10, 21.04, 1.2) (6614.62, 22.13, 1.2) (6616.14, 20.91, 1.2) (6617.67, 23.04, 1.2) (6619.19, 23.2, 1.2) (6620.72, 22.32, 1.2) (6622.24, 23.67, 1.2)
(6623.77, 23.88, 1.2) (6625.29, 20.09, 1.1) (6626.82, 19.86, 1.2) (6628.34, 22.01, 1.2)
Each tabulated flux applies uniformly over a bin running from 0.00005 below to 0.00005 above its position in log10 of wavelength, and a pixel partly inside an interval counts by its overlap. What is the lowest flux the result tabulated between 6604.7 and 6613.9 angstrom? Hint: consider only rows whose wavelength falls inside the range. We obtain 21.04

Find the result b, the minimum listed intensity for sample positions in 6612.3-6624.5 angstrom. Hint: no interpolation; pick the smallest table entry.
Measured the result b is 20.91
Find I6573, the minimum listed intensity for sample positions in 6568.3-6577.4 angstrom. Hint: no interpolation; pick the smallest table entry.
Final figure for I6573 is 19.24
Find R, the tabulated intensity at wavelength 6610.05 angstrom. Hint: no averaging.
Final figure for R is 21.39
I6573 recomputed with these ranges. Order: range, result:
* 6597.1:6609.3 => 19.97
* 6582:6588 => 21.17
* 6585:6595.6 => 19.42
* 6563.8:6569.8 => 14.37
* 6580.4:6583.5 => 22.65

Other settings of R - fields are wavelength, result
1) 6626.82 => 19.86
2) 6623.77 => 23.88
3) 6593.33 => 19.79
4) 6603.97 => 20.98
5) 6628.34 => 22.01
